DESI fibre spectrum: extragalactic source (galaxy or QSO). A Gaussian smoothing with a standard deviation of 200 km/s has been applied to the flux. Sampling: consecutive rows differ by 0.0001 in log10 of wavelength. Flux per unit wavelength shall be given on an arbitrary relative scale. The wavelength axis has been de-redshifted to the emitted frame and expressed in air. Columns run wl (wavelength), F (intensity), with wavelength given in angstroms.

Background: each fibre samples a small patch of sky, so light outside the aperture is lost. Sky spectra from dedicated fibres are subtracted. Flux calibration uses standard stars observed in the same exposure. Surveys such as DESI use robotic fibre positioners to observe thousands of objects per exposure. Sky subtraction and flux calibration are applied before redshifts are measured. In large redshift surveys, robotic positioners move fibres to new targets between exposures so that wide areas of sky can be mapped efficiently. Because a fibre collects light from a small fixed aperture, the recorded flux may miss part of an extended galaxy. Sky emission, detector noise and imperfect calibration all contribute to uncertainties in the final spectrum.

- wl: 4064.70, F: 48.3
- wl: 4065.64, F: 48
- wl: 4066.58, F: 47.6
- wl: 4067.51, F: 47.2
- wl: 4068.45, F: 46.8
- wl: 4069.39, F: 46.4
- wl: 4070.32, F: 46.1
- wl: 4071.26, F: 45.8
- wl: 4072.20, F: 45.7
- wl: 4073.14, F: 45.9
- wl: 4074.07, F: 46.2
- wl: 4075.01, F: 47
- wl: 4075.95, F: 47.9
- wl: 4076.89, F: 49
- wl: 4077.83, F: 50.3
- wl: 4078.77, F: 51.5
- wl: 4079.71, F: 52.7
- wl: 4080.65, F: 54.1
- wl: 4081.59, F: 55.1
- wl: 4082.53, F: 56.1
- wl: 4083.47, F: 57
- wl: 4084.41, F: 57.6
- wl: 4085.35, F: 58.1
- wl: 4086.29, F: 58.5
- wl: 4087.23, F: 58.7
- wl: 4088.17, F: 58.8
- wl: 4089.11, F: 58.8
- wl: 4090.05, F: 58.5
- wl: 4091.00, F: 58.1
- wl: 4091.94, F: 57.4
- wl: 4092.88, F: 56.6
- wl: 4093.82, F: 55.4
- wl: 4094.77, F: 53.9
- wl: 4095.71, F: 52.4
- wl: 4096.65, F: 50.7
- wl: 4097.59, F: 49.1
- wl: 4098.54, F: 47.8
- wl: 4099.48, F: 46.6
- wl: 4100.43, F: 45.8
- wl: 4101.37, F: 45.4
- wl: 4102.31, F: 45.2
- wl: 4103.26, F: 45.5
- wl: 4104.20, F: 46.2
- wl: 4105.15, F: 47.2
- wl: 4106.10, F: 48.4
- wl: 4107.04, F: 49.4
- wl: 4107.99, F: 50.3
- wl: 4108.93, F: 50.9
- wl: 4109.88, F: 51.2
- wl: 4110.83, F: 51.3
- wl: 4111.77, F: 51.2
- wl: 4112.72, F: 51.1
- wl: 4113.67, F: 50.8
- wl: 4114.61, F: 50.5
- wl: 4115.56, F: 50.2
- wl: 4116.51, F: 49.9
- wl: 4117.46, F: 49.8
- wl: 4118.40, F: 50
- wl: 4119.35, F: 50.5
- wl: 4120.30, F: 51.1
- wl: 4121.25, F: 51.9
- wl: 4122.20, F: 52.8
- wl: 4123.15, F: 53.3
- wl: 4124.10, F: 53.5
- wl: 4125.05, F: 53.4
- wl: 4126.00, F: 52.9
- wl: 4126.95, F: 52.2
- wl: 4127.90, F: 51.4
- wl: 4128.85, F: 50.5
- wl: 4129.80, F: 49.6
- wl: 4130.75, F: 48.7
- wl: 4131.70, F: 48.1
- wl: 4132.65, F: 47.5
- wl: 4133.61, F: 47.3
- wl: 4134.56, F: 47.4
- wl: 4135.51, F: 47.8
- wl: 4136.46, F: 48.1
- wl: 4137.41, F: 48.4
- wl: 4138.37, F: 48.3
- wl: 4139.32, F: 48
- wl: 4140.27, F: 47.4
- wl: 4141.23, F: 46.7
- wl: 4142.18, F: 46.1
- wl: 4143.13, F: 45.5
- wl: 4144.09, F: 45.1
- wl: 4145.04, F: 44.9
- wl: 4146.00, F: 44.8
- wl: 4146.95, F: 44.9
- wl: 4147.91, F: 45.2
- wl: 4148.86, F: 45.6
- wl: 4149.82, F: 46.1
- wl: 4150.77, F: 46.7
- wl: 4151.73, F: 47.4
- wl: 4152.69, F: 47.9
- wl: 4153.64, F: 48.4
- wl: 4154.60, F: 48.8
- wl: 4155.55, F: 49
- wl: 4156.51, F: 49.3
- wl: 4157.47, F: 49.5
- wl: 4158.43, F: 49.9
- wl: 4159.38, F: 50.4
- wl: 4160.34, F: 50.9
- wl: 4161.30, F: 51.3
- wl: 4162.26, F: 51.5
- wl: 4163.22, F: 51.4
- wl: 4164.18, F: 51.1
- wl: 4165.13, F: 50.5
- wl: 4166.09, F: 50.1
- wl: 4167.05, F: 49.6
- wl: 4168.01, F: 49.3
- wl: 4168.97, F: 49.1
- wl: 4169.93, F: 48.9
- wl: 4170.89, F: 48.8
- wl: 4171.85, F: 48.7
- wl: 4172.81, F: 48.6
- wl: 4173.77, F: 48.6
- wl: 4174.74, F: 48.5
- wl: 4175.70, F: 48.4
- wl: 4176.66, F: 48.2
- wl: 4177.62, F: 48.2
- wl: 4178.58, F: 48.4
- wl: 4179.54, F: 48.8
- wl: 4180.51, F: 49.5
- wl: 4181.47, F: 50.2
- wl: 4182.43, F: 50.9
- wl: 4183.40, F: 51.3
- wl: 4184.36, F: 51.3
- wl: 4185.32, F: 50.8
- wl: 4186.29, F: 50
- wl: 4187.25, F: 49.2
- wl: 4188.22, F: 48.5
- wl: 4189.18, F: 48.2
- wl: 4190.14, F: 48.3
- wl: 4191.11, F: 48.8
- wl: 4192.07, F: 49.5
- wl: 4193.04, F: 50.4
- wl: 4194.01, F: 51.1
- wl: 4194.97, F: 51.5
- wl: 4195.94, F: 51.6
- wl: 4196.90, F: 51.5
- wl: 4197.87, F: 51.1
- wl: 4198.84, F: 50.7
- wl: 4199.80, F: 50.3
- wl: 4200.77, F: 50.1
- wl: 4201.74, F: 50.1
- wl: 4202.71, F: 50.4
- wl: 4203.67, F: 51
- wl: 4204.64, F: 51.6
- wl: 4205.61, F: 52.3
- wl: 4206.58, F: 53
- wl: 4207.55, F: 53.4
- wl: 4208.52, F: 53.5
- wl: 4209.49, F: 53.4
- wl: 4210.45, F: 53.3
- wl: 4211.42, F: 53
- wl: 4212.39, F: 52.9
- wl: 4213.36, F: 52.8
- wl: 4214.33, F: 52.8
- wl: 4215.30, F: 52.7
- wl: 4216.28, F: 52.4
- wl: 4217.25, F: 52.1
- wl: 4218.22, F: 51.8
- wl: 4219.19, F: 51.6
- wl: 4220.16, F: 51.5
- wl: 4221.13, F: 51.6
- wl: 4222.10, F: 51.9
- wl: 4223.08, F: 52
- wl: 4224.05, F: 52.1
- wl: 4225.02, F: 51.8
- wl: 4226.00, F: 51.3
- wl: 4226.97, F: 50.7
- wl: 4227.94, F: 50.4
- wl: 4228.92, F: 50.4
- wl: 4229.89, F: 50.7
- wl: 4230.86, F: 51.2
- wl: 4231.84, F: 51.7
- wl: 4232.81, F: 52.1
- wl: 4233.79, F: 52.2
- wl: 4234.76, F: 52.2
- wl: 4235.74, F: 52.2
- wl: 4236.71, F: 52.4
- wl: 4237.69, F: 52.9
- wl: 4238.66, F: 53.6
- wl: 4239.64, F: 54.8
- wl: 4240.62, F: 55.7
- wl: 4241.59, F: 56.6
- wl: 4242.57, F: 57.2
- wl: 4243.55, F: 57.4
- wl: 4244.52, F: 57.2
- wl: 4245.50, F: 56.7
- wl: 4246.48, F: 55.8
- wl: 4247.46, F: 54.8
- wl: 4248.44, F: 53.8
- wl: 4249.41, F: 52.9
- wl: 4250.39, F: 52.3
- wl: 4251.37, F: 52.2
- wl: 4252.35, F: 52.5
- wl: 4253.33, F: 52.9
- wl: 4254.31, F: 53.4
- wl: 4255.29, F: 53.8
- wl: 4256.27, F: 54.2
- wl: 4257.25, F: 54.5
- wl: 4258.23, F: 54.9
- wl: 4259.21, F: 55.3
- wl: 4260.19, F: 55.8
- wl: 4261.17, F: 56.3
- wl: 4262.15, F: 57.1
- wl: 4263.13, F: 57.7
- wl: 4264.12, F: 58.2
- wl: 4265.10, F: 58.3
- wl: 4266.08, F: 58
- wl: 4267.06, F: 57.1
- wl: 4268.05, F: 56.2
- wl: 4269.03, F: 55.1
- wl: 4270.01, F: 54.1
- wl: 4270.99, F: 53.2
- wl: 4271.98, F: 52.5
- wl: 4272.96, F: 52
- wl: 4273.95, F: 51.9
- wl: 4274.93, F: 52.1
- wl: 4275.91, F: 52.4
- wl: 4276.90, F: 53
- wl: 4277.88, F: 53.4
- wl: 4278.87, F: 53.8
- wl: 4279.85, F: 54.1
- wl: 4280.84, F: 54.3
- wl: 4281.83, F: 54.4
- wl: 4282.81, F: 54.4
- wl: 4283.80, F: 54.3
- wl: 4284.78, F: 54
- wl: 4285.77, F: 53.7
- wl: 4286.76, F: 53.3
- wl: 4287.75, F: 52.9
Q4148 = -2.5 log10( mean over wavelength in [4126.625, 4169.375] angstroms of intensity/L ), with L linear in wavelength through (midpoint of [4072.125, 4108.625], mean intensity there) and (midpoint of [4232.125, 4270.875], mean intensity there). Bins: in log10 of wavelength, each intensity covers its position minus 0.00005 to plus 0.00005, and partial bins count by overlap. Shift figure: 0.10 mag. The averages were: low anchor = 51.8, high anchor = 54.9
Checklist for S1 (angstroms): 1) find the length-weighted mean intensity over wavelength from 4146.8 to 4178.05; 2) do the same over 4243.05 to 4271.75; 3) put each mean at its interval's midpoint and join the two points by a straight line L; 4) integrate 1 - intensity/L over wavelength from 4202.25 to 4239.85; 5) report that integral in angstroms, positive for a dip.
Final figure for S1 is 0.5 angstroms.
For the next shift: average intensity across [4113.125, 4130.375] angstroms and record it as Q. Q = 51.3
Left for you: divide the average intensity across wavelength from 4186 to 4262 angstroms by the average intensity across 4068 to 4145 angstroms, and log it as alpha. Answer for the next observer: 1.04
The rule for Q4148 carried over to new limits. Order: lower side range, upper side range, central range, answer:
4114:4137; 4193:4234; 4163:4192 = 0.04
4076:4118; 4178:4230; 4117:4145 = 0.05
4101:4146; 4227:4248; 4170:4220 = 0.03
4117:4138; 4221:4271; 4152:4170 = 0.03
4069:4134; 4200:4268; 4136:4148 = 0.12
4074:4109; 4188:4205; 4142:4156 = 0.10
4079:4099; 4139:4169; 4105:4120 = 0.05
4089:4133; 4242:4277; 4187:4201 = 0.06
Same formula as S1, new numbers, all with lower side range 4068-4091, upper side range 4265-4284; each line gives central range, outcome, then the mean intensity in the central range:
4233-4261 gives -0.21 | 54.3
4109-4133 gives 0.80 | 51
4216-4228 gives 0.45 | 51.7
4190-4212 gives 0.86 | 51.4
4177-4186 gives 0.57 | 49.9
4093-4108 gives 1.05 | 48.8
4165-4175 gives 0.76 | 49.1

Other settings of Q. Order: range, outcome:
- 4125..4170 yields 48.6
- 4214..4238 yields 51.8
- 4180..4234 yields 51.2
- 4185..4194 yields 49.3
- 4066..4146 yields 50.4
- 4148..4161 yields 48.4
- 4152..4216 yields 50.3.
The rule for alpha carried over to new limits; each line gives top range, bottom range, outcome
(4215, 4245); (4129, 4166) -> 1.10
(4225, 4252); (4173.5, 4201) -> 1.07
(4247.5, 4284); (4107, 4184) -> 1.10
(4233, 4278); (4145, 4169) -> 1.12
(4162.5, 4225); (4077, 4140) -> 0.99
